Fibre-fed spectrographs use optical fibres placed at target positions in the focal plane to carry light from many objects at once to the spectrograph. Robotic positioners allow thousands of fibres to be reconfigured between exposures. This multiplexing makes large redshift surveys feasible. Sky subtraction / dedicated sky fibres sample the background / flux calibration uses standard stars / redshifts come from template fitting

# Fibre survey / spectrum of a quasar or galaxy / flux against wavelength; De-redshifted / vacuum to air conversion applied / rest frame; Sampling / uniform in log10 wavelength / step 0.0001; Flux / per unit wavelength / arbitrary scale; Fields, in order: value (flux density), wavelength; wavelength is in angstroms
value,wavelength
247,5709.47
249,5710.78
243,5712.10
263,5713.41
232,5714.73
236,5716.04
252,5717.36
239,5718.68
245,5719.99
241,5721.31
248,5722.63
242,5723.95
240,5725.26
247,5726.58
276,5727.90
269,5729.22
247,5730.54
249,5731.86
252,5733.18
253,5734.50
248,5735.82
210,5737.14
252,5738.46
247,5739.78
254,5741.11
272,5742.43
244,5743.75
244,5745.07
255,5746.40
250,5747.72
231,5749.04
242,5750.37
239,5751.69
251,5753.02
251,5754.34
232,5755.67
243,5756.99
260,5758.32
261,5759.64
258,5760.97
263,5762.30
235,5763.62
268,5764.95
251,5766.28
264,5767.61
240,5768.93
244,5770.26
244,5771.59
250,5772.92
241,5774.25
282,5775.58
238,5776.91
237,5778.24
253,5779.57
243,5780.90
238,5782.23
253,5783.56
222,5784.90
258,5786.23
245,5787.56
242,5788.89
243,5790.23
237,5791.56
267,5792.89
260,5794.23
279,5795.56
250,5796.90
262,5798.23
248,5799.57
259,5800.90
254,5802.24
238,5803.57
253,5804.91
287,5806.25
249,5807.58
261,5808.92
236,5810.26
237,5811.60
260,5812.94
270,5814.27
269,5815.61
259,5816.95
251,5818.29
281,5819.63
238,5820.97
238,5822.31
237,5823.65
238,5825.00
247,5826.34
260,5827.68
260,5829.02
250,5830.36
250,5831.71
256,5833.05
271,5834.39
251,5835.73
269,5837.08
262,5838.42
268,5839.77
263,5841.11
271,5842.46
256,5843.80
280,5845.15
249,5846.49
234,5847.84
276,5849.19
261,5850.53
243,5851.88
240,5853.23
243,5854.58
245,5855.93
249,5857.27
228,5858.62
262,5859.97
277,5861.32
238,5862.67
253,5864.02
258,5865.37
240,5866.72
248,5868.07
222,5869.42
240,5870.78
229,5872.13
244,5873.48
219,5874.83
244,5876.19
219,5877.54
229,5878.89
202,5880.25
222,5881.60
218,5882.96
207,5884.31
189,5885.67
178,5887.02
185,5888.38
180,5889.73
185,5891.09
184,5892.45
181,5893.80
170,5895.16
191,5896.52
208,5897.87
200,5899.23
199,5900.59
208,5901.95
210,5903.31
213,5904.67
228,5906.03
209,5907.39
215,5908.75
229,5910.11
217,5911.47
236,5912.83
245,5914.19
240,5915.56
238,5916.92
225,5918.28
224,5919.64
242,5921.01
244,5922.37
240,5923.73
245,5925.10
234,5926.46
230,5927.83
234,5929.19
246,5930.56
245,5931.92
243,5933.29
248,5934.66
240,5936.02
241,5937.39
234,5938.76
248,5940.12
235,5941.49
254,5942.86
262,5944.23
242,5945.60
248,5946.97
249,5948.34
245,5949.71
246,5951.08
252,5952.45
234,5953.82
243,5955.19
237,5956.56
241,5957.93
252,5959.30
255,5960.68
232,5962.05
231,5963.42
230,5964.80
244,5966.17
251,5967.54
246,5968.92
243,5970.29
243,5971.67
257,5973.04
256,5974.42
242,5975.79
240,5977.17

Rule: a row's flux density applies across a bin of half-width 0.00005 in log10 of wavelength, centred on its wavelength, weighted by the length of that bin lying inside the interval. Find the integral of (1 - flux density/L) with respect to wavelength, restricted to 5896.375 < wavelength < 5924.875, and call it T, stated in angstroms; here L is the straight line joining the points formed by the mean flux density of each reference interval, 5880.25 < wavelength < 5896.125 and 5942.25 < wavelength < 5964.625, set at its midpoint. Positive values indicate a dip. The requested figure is -1.8 angstroms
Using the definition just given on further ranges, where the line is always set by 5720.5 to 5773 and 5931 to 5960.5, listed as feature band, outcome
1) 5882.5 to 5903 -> 4.5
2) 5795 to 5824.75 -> -0.9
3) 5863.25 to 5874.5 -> 0.3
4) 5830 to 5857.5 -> -1.1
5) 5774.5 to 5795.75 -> -0.1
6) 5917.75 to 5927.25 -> 0.3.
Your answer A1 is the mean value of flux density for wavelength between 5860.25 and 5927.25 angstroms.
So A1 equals 221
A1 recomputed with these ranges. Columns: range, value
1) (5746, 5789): 248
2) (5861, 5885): 233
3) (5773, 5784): 248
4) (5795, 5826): 254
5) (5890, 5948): 226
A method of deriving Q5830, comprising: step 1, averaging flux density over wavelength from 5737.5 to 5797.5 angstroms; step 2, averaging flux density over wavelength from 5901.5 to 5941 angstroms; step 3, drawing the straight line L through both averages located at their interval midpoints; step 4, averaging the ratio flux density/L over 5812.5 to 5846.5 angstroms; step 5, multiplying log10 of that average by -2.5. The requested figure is -0.07 mag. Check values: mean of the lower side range 249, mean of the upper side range 233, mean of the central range 258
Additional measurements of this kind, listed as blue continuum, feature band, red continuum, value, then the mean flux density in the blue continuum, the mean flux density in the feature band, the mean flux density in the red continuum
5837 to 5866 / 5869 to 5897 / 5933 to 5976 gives 0.22 mag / 255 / 206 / 245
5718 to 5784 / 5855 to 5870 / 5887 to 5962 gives -0.05 mag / 249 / 247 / 228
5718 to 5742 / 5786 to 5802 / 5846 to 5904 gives -0.08 mag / 248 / 254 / 223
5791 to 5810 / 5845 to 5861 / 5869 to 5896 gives -0.12 mag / 257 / 251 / 207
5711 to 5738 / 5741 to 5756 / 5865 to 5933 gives -0.02 mag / 247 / 247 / 220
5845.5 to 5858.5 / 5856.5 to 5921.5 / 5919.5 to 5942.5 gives 0.11 mag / 249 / 220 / 240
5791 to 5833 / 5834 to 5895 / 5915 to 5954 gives 0.06 mag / 254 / 235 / 242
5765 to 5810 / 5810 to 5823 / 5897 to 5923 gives -0.04 mag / 251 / 255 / 222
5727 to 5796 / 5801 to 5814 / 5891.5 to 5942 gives -0.05 mag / 250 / 254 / 225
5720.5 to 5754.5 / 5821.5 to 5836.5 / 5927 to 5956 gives -0.02 mag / 248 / 251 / 244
